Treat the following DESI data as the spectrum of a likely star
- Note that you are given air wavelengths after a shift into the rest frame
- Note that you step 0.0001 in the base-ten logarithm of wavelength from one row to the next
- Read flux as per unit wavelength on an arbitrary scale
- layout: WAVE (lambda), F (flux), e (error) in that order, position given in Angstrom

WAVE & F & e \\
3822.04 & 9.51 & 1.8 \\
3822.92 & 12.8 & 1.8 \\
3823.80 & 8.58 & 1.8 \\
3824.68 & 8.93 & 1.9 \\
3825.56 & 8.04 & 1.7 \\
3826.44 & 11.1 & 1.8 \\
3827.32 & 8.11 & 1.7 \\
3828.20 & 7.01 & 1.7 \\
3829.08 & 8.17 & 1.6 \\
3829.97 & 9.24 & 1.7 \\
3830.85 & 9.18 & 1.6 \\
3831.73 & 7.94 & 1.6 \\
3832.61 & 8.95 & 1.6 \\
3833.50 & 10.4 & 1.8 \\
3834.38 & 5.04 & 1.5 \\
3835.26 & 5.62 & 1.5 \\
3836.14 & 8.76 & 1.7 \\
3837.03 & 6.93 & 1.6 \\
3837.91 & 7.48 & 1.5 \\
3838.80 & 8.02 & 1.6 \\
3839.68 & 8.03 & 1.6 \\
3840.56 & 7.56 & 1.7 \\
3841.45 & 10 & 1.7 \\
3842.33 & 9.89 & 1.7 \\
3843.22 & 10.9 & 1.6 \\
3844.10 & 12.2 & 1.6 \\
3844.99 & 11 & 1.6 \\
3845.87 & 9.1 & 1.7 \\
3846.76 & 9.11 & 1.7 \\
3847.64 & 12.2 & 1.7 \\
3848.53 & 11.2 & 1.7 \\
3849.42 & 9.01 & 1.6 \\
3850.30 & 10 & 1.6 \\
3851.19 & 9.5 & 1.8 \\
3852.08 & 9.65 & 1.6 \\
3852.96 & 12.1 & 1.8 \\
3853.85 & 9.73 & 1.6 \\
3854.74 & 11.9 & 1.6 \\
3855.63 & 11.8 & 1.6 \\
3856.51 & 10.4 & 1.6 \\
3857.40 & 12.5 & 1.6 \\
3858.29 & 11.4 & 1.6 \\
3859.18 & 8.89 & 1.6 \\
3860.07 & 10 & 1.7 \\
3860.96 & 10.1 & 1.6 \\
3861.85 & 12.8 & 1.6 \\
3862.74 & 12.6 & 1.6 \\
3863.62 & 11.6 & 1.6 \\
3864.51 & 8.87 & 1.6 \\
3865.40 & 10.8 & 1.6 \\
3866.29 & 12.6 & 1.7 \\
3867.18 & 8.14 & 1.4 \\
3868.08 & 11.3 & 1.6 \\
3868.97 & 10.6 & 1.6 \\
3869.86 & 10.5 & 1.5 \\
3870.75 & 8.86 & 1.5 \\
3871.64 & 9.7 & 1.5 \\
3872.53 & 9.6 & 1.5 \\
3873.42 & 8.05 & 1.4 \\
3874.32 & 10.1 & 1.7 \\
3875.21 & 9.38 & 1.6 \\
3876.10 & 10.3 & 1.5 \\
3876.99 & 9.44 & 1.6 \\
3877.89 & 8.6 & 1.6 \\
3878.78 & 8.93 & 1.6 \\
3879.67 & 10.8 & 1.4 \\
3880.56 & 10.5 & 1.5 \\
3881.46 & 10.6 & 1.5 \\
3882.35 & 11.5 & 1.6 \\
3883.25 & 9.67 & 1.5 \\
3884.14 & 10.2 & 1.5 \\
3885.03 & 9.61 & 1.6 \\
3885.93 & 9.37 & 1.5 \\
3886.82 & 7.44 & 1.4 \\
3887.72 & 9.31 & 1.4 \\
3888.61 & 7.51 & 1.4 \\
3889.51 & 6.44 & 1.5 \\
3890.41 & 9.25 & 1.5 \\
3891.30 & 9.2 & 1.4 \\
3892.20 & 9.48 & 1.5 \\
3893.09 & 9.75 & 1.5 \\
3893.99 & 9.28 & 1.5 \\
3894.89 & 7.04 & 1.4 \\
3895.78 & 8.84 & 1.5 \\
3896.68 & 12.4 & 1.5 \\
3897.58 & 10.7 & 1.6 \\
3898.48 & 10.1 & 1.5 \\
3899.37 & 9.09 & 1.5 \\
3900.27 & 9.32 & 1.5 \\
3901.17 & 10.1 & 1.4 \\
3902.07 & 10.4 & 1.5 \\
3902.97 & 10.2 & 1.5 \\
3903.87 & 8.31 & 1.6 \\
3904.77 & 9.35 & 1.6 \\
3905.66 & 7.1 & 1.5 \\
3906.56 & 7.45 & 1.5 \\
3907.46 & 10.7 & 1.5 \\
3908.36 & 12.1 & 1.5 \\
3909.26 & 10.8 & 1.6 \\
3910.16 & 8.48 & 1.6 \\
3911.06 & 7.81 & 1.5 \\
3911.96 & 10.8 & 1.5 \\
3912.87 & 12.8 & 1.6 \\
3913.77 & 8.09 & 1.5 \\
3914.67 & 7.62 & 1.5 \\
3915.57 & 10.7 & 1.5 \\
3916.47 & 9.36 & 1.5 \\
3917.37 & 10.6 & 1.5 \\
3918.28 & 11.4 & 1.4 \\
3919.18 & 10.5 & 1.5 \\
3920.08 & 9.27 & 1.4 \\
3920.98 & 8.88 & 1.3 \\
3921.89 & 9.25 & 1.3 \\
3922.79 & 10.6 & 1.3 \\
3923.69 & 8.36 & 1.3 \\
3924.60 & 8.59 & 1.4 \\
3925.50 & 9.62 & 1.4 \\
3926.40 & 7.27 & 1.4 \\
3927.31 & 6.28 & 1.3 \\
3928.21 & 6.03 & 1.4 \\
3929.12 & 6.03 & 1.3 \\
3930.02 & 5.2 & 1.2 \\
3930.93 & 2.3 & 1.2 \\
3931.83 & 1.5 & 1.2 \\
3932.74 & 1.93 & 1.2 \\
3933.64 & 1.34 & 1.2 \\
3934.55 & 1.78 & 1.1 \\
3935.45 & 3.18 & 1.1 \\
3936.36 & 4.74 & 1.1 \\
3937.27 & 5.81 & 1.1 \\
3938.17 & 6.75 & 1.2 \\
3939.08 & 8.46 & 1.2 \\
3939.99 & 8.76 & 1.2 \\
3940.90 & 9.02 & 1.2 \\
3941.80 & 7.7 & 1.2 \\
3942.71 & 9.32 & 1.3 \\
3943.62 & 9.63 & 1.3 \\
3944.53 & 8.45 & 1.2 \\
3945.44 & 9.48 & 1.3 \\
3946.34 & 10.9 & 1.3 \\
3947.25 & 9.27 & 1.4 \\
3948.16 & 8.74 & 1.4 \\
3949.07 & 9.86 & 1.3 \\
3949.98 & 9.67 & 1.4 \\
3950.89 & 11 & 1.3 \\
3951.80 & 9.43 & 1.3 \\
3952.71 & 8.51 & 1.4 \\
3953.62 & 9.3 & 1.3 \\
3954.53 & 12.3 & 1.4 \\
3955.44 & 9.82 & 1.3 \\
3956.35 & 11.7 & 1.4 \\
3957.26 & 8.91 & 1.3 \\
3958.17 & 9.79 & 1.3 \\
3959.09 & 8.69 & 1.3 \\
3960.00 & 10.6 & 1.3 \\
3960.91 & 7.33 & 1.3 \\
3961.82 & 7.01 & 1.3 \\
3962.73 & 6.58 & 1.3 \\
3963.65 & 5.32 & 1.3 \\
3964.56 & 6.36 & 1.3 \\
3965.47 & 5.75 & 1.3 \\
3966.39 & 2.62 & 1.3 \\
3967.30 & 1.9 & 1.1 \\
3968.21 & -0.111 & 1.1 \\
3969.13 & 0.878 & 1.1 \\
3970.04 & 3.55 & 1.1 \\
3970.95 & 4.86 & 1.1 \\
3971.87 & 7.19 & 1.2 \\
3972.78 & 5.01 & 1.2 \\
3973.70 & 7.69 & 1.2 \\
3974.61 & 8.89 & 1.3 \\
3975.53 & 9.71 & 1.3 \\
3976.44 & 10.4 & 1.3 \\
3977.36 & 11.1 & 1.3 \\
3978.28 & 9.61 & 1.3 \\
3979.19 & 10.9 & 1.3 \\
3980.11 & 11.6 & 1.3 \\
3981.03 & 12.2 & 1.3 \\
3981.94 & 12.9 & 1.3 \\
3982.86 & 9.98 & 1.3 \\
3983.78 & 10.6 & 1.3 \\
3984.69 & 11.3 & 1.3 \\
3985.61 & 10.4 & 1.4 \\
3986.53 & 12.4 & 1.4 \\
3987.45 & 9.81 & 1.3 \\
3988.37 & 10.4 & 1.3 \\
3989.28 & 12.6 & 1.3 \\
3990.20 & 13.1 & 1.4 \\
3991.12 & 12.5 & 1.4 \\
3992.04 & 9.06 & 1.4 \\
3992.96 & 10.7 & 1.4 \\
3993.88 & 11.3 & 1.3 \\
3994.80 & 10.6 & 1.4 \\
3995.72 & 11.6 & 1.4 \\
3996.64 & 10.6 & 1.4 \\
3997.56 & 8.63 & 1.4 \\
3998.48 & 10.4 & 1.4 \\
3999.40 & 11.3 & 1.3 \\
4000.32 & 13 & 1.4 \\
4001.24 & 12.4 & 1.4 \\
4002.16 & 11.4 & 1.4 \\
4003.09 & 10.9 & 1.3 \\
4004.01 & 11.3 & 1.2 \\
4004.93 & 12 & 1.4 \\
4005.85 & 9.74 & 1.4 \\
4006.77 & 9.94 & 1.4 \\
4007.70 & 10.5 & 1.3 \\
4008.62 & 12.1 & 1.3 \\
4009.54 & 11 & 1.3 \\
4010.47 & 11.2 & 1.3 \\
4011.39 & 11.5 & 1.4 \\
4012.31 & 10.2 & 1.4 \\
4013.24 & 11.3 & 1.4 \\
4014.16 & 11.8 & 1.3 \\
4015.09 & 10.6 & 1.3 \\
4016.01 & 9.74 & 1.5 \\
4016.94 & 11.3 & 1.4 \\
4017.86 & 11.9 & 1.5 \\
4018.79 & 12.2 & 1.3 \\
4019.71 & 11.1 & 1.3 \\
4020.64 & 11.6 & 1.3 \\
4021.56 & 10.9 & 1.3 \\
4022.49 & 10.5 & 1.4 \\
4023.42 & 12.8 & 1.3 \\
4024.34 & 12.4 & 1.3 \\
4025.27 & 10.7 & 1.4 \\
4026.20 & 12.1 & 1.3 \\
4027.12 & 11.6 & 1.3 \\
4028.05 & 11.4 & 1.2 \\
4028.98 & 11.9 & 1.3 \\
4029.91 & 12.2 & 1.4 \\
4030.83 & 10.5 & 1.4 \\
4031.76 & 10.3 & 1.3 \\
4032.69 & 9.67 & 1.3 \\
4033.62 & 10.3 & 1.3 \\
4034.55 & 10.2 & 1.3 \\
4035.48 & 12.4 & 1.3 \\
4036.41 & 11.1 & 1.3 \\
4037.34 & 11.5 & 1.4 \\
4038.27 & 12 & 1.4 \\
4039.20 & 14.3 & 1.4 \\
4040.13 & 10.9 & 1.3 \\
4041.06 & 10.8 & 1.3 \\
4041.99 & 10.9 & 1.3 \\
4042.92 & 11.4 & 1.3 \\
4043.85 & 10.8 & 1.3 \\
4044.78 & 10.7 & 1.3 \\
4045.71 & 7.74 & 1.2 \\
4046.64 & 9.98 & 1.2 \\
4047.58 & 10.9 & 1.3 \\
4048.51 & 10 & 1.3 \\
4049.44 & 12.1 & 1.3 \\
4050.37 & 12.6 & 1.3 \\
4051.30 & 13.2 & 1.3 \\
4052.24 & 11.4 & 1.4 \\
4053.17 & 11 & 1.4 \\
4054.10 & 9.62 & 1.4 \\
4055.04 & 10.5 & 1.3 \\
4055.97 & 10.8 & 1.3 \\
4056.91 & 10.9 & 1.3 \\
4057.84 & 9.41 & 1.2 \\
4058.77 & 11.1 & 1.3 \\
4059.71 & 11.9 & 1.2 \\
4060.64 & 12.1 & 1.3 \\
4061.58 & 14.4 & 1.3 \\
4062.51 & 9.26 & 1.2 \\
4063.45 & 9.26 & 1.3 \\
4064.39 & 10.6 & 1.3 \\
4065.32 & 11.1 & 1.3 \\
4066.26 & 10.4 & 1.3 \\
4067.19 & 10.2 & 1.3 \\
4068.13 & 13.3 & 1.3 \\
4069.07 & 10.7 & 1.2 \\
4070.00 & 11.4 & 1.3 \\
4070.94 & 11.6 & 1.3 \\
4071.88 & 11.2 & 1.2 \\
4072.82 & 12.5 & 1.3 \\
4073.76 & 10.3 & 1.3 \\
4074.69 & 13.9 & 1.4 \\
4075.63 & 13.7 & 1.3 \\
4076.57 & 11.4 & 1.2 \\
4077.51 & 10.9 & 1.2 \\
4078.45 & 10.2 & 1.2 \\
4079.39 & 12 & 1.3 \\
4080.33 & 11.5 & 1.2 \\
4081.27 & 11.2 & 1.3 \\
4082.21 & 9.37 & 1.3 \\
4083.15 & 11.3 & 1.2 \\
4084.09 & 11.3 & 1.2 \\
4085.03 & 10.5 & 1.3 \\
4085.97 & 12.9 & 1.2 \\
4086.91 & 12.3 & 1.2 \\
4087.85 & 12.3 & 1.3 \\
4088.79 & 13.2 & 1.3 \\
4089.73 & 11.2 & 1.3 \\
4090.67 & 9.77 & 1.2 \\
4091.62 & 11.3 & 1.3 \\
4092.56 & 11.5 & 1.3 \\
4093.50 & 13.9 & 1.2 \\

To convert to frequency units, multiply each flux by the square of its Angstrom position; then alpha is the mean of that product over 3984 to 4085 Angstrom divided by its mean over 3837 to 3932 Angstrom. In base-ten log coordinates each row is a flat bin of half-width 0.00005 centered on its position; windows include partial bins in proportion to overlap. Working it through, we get 1.27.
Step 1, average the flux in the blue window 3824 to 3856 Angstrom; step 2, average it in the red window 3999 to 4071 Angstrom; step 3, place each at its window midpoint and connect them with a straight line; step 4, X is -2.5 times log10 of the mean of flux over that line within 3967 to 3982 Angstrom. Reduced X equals 0.380 mag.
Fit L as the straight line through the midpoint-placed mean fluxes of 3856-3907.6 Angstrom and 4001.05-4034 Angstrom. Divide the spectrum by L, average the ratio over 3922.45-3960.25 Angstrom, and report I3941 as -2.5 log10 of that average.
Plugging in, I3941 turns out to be 0.32 mag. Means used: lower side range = 9.77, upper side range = 11.2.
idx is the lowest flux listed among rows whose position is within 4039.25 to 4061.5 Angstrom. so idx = 7.74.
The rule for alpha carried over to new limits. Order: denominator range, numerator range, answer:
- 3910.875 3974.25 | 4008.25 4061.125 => 1.56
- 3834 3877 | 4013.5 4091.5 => 1.25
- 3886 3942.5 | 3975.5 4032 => 1.43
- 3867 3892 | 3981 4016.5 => 1.24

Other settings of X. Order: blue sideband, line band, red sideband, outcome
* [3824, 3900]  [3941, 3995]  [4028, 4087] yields 0.174 mag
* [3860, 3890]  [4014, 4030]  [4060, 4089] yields -0.039 mag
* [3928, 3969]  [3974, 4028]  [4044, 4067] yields -0.241 mag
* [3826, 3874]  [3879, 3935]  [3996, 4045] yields 0.181 mag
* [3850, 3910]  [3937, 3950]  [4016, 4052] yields 0.189 mag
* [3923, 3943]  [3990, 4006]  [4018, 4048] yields -0.190 mag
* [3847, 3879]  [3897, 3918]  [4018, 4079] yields 0.096 mag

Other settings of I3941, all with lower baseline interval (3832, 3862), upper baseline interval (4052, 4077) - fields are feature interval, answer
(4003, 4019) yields -0.017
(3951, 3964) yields 0.164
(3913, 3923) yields 0.053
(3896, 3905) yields 0.014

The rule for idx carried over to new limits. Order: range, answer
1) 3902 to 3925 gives 7.1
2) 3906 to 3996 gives -0.111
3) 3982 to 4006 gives 8.63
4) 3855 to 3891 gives 6.44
